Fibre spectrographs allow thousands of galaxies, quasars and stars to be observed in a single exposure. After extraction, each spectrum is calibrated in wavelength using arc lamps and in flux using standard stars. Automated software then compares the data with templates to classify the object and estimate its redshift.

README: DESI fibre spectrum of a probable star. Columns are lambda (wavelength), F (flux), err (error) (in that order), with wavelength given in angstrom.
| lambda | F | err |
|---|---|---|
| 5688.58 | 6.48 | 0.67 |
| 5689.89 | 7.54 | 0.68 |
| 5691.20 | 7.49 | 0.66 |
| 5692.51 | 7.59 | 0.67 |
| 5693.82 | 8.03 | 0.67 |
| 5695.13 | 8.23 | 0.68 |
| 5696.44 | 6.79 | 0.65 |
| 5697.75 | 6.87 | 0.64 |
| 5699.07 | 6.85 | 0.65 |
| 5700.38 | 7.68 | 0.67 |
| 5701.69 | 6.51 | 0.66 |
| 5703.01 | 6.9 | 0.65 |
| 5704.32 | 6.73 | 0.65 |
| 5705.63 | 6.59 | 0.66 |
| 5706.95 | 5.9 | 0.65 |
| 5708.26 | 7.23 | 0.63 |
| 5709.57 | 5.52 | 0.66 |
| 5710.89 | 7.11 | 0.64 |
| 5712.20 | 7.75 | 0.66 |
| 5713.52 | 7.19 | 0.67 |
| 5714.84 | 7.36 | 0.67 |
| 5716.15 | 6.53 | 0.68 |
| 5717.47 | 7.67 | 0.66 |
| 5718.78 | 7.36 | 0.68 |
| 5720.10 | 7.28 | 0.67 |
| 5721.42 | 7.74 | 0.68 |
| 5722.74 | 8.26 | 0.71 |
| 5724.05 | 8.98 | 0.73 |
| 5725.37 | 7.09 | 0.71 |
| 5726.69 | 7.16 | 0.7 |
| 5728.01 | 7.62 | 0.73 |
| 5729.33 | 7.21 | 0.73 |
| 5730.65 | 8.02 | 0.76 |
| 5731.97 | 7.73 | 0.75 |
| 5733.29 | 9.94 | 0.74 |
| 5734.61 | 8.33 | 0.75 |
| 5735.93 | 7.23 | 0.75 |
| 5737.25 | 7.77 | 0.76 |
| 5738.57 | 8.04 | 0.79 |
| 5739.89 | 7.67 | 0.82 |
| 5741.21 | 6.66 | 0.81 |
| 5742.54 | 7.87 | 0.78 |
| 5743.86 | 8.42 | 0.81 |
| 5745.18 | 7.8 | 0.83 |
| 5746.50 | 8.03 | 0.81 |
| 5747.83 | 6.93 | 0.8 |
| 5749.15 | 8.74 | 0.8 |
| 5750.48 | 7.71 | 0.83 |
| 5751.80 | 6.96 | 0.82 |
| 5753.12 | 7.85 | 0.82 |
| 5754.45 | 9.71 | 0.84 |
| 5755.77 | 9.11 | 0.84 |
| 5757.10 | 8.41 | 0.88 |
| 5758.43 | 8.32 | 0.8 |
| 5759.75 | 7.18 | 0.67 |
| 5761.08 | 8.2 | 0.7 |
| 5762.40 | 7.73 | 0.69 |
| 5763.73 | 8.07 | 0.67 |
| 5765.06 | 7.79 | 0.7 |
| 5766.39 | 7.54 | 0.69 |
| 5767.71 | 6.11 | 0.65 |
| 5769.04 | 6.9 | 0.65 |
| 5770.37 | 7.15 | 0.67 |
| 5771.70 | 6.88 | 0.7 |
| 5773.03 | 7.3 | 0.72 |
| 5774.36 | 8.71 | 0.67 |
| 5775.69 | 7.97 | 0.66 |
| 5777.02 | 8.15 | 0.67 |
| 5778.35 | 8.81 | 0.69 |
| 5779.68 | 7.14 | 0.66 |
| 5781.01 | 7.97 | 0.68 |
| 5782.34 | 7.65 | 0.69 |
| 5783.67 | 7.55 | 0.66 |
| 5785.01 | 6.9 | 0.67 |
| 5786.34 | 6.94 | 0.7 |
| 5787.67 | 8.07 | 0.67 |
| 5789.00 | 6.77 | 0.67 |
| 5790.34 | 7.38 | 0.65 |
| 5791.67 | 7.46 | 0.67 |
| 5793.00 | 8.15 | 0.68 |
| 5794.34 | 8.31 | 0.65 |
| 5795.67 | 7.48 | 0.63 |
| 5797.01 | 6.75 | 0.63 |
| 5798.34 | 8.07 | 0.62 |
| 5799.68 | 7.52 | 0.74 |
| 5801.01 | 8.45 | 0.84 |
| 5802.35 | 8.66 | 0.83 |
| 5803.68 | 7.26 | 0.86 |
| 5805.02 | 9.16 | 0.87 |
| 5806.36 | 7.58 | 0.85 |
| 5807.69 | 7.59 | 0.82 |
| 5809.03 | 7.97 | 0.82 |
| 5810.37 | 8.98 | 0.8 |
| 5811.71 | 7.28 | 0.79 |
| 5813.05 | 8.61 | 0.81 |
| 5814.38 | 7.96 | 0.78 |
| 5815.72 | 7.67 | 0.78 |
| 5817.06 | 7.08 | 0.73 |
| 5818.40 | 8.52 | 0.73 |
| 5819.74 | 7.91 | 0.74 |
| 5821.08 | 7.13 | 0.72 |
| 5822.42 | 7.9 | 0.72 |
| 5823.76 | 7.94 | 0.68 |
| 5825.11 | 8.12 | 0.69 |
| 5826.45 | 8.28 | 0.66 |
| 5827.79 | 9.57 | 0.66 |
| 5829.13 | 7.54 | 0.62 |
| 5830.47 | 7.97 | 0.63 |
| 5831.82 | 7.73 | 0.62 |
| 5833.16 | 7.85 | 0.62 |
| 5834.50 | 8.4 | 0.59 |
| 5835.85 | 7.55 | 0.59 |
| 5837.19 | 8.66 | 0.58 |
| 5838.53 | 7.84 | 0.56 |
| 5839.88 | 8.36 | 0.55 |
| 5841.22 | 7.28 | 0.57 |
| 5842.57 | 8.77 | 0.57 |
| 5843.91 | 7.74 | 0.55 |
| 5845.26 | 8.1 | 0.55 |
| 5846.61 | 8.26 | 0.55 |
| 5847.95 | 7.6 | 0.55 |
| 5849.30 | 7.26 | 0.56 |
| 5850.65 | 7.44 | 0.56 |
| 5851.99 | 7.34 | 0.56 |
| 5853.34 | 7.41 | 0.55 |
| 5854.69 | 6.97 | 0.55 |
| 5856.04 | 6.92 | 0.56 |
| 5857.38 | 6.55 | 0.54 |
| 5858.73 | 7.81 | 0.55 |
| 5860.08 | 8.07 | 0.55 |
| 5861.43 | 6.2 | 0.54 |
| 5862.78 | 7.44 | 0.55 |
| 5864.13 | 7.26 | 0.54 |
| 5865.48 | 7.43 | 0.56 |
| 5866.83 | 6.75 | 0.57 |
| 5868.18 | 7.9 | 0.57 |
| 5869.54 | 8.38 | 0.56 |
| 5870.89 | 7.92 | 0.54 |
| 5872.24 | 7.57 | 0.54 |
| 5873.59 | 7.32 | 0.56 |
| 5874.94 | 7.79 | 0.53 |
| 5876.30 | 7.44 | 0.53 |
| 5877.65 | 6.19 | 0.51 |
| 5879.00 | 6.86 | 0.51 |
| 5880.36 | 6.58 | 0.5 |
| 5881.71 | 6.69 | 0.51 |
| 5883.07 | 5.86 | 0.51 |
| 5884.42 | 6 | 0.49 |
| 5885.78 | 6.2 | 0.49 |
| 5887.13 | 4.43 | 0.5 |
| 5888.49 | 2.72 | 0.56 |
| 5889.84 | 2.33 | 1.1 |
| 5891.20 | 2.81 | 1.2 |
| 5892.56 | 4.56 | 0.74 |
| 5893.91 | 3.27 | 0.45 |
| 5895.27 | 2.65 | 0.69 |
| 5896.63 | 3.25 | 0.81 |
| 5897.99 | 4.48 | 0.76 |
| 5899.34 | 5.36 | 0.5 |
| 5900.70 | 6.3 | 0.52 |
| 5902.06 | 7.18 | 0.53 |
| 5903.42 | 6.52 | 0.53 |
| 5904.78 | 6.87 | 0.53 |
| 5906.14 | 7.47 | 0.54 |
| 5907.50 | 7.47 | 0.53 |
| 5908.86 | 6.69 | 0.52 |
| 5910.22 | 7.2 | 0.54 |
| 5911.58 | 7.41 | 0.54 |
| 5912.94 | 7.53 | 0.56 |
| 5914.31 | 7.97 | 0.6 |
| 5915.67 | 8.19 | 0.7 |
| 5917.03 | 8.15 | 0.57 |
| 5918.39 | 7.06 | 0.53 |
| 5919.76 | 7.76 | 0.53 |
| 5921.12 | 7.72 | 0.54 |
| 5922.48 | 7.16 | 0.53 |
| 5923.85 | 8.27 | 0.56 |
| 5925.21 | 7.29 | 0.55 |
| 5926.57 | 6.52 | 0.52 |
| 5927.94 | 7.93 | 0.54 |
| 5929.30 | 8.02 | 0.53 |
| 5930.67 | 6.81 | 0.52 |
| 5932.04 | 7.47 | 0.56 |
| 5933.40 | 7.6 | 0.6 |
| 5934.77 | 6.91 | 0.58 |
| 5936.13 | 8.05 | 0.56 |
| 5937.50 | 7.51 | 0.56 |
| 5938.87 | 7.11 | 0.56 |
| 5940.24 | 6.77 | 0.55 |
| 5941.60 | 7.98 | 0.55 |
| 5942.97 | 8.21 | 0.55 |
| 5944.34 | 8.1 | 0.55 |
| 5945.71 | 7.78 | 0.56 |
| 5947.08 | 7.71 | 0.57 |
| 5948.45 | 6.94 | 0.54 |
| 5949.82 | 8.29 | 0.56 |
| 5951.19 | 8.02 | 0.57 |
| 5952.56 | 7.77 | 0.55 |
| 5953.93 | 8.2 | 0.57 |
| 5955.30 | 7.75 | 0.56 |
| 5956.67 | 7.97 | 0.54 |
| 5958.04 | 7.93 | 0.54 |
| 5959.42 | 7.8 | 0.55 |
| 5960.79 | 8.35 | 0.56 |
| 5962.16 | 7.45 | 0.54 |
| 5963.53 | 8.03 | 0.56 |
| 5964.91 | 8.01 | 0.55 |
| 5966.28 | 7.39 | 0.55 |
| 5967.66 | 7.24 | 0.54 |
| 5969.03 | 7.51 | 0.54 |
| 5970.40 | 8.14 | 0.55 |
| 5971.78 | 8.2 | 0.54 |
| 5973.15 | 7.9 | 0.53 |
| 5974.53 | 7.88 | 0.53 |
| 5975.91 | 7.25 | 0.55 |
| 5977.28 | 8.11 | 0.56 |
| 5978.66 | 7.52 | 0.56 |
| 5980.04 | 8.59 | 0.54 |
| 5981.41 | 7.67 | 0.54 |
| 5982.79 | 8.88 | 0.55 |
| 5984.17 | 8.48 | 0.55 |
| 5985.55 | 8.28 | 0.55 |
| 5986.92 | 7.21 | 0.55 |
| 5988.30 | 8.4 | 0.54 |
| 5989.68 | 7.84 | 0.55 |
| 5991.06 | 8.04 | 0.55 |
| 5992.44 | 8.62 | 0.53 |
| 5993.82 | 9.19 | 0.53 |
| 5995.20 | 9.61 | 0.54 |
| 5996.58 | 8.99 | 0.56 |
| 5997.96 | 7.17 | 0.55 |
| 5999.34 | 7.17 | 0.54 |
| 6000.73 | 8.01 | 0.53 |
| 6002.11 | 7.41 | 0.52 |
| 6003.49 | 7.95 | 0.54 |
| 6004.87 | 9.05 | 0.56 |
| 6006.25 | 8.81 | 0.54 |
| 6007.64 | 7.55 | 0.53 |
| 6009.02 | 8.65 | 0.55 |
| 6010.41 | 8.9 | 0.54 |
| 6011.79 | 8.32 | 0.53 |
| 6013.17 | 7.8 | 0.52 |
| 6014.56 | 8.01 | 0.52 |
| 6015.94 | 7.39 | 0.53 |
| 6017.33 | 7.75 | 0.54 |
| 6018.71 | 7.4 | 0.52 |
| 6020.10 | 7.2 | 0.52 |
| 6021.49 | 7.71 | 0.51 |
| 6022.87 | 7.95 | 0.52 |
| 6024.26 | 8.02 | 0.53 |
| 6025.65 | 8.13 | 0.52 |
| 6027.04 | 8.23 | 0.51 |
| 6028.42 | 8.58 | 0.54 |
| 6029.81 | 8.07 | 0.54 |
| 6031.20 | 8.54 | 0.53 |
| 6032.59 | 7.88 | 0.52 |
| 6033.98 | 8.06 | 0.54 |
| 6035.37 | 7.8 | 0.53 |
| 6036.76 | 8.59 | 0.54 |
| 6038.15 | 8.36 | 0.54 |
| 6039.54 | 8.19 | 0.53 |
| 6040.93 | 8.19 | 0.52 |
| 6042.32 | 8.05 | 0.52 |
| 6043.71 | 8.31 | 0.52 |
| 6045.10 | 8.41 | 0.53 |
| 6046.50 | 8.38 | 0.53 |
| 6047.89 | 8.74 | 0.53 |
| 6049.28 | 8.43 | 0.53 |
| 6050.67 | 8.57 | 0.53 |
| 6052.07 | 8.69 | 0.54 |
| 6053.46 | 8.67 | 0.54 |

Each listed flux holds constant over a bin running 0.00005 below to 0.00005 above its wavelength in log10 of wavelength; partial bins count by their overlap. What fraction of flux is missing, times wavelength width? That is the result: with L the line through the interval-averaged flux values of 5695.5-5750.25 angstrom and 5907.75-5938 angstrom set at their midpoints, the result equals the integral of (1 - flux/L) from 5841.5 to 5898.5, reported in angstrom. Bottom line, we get 7.94 angstrom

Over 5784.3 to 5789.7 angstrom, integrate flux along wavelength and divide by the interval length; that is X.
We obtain 7.16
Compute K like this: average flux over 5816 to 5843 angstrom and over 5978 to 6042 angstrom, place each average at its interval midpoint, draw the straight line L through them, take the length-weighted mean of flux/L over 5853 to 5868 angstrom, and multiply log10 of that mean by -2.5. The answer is 0.120 mag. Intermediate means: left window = 8.01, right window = 8.13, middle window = 7.19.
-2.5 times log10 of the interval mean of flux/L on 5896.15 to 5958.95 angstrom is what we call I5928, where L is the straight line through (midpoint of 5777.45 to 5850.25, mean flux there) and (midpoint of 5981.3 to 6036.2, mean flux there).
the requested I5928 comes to 0.10 mag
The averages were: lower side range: 7.88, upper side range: 8.12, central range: 7.33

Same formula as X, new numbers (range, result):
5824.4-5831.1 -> 8.29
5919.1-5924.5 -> 7.73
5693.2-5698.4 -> 7.48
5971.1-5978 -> 7.87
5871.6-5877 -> 7.52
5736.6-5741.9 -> 7.53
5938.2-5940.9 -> 6.93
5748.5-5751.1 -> 8.21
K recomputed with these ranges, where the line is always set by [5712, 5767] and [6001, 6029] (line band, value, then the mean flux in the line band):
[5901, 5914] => 0.12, 7.14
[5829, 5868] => 0.04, 7.61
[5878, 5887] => 0.26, 6.24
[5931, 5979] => 0.04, 7.73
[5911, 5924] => 0.04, 7.7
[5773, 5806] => 0.01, 7.79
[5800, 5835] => -0.02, 8.04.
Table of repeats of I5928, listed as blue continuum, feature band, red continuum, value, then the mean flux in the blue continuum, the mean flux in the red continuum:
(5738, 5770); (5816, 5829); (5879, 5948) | -0.105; 7.82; 6.57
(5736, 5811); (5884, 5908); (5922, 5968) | 0.476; 7.79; 7.66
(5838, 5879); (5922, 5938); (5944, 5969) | 0.037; 7.5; 7.81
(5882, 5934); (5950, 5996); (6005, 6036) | -0.105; 6.28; 8.05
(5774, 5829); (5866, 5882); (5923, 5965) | 0.070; 7.88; 7.69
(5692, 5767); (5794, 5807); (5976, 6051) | -0.024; 7.61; 8.16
